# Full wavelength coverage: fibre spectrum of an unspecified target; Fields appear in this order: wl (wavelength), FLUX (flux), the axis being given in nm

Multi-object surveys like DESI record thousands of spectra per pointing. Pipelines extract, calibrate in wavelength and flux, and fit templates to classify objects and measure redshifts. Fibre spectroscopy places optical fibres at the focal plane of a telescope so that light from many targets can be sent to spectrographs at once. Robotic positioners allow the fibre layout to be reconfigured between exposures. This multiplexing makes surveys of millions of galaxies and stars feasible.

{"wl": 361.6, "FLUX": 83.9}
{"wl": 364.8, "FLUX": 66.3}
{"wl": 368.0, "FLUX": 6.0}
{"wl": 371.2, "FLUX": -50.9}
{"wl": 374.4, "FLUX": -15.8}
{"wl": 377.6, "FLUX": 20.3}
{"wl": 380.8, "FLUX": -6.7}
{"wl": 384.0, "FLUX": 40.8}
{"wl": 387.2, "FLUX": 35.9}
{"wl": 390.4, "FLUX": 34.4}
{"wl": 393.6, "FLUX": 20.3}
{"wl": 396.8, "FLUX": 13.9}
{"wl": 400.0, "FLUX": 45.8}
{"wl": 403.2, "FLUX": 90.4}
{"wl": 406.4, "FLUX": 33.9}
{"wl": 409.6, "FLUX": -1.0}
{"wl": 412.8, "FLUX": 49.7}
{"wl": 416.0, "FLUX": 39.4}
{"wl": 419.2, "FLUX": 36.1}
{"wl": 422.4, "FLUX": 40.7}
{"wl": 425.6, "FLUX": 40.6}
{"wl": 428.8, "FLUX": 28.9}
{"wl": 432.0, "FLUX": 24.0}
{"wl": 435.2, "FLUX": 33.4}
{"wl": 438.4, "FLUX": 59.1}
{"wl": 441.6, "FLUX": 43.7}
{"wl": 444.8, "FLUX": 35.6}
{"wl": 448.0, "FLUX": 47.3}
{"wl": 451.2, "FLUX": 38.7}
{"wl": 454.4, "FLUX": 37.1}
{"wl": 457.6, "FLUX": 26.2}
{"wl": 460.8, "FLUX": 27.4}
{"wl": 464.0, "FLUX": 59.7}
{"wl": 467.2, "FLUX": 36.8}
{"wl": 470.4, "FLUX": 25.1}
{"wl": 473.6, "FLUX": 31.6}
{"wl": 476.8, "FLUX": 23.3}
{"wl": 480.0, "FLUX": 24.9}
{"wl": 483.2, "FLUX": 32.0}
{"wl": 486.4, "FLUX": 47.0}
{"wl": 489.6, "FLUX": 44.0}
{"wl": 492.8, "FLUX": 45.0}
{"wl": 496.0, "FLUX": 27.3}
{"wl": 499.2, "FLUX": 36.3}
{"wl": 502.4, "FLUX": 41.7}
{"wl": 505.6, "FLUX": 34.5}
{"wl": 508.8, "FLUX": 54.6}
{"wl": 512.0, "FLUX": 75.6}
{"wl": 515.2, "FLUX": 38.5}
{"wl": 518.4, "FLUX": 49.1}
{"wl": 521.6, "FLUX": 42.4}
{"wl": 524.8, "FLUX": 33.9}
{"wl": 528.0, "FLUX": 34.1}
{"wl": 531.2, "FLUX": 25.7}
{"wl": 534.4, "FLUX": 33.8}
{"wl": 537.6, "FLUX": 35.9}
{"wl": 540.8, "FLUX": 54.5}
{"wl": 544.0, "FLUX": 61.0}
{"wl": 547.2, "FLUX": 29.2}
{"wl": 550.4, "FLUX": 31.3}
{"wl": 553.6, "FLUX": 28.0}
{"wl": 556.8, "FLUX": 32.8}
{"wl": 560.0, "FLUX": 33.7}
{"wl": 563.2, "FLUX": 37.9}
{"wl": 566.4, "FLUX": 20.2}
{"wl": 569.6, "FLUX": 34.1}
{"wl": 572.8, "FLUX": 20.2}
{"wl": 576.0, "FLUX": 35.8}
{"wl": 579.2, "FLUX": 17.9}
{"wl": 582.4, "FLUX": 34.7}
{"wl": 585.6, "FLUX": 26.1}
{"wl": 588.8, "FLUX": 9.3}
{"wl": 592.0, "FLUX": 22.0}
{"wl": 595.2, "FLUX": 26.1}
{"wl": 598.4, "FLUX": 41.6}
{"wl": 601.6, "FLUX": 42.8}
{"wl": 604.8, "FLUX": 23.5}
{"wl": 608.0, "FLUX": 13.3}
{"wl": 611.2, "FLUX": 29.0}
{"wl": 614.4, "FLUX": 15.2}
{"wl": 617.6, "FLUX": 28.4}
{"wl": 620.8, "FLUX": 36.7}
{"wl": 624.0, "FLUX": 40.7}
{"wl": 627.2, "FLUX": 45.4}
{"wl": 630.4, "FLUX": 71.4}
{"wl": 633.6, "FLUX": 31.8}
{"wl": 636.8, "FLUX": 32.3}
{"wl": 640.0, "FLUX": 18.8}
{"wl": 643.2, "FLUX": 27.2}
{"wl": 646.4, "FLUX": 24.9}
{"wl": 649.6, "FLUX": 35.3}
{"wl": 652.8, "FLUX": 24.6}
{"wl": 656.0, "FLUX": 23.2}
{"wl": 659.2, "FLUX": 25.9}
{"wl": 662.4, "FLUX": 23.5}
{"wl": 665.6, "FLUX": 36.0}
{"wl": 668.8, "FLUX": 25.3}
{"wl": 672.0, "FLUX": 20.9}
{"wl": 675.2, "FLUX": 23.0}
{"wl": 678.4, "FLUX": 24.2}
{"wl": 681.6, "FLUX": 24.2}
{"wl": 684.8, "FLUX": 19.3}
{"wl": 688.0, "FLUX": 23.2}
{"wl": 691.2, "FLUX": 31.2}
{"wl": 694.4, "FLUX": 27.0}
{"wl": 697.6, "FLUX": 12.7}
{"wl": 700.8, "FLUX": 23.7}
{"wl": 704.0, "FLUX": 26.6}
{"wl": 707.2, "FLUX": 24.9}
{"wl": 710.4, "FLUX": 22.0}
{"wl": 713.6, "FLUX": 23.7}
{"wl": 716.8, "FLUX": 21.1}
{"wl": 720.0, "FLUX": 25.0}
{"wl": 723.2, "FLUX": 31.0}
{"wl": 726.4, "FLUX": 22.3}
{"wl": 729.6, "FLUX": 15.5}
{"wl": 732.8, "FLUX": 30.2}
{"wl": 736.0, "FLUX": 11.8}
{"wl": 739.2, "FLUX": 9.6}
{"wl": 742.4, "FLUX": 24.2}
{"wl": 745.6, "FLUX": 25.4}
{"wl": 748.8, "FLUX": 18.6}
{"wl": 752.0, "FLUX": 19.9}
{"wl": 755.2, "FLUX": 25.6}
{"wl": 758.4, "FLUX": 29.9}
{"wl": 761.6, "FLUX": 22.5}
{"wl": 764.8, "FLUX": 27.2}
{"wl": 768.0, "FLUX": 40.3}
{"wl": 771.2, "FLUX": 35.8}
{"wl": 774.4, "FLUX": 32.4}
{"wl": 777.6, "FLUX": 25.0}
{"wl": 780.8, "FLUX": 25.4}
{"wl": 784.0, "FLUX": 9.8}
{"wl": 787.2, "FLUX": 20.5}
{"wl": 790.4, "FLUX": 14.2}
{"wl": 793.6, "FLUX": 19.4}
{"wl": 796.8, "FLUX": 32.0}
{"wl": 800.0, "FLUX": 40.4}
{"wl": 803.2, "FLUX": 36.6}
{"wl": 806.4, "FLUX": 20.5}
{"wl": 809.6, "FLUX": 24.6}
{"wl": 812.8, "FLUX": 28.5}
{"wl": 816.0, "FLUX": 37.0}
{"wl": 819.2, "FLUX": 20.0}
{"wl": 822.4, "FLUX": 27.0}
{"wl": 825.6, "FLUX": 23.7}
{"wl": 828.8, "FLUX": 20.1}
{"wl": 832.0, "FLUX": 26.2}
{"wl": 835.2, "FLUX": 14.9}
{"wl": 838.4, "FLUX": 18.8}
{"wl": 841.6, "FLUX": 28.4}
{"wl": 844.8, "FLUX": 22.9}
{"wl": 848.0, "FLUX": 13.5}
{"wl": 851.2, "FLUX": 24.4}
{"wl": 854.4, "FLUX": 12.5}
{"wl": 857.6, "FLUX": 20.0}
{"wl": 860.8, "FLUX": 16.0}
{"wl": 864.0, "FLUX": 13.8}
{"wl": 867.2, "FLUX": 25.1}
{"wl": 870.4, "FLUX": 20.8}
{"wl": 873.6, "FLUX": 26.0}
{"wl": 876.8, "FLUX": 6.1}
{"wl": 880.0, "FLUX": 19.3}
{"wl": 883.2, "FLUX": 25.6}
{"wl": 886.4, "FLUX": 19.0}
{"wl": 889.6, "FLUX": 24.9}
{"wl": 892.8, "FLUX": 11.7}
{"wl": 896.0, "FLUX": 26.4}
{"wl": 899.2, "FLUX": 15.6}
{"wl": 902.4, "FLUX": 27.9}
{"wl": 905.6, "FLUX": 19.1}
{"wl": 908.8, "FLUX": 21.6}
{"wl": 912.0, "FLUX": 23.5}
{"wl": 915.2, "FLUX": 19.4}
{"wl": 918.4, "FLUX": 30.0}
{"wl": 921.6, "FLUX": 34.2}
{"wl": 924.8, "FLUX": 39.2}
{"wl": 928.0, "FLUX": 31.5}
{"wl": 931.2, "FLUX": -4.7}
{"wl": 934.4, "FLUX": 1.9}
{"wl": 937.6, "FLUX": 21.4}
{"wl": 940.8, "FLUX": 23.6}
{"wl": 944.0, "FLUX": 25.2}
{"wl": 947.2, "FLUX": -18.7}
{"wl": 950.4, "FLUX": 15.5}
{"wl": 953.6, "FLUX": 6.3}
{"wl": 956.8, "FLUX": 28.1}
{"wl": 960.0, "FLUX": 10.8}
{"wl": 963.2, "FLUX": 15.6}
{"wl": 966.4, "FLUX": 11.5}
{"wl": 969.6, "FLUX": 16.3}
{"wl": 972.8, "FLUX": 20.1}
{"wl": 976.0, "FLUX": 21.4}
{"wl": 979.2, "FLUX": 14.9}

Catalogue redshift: 2.303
